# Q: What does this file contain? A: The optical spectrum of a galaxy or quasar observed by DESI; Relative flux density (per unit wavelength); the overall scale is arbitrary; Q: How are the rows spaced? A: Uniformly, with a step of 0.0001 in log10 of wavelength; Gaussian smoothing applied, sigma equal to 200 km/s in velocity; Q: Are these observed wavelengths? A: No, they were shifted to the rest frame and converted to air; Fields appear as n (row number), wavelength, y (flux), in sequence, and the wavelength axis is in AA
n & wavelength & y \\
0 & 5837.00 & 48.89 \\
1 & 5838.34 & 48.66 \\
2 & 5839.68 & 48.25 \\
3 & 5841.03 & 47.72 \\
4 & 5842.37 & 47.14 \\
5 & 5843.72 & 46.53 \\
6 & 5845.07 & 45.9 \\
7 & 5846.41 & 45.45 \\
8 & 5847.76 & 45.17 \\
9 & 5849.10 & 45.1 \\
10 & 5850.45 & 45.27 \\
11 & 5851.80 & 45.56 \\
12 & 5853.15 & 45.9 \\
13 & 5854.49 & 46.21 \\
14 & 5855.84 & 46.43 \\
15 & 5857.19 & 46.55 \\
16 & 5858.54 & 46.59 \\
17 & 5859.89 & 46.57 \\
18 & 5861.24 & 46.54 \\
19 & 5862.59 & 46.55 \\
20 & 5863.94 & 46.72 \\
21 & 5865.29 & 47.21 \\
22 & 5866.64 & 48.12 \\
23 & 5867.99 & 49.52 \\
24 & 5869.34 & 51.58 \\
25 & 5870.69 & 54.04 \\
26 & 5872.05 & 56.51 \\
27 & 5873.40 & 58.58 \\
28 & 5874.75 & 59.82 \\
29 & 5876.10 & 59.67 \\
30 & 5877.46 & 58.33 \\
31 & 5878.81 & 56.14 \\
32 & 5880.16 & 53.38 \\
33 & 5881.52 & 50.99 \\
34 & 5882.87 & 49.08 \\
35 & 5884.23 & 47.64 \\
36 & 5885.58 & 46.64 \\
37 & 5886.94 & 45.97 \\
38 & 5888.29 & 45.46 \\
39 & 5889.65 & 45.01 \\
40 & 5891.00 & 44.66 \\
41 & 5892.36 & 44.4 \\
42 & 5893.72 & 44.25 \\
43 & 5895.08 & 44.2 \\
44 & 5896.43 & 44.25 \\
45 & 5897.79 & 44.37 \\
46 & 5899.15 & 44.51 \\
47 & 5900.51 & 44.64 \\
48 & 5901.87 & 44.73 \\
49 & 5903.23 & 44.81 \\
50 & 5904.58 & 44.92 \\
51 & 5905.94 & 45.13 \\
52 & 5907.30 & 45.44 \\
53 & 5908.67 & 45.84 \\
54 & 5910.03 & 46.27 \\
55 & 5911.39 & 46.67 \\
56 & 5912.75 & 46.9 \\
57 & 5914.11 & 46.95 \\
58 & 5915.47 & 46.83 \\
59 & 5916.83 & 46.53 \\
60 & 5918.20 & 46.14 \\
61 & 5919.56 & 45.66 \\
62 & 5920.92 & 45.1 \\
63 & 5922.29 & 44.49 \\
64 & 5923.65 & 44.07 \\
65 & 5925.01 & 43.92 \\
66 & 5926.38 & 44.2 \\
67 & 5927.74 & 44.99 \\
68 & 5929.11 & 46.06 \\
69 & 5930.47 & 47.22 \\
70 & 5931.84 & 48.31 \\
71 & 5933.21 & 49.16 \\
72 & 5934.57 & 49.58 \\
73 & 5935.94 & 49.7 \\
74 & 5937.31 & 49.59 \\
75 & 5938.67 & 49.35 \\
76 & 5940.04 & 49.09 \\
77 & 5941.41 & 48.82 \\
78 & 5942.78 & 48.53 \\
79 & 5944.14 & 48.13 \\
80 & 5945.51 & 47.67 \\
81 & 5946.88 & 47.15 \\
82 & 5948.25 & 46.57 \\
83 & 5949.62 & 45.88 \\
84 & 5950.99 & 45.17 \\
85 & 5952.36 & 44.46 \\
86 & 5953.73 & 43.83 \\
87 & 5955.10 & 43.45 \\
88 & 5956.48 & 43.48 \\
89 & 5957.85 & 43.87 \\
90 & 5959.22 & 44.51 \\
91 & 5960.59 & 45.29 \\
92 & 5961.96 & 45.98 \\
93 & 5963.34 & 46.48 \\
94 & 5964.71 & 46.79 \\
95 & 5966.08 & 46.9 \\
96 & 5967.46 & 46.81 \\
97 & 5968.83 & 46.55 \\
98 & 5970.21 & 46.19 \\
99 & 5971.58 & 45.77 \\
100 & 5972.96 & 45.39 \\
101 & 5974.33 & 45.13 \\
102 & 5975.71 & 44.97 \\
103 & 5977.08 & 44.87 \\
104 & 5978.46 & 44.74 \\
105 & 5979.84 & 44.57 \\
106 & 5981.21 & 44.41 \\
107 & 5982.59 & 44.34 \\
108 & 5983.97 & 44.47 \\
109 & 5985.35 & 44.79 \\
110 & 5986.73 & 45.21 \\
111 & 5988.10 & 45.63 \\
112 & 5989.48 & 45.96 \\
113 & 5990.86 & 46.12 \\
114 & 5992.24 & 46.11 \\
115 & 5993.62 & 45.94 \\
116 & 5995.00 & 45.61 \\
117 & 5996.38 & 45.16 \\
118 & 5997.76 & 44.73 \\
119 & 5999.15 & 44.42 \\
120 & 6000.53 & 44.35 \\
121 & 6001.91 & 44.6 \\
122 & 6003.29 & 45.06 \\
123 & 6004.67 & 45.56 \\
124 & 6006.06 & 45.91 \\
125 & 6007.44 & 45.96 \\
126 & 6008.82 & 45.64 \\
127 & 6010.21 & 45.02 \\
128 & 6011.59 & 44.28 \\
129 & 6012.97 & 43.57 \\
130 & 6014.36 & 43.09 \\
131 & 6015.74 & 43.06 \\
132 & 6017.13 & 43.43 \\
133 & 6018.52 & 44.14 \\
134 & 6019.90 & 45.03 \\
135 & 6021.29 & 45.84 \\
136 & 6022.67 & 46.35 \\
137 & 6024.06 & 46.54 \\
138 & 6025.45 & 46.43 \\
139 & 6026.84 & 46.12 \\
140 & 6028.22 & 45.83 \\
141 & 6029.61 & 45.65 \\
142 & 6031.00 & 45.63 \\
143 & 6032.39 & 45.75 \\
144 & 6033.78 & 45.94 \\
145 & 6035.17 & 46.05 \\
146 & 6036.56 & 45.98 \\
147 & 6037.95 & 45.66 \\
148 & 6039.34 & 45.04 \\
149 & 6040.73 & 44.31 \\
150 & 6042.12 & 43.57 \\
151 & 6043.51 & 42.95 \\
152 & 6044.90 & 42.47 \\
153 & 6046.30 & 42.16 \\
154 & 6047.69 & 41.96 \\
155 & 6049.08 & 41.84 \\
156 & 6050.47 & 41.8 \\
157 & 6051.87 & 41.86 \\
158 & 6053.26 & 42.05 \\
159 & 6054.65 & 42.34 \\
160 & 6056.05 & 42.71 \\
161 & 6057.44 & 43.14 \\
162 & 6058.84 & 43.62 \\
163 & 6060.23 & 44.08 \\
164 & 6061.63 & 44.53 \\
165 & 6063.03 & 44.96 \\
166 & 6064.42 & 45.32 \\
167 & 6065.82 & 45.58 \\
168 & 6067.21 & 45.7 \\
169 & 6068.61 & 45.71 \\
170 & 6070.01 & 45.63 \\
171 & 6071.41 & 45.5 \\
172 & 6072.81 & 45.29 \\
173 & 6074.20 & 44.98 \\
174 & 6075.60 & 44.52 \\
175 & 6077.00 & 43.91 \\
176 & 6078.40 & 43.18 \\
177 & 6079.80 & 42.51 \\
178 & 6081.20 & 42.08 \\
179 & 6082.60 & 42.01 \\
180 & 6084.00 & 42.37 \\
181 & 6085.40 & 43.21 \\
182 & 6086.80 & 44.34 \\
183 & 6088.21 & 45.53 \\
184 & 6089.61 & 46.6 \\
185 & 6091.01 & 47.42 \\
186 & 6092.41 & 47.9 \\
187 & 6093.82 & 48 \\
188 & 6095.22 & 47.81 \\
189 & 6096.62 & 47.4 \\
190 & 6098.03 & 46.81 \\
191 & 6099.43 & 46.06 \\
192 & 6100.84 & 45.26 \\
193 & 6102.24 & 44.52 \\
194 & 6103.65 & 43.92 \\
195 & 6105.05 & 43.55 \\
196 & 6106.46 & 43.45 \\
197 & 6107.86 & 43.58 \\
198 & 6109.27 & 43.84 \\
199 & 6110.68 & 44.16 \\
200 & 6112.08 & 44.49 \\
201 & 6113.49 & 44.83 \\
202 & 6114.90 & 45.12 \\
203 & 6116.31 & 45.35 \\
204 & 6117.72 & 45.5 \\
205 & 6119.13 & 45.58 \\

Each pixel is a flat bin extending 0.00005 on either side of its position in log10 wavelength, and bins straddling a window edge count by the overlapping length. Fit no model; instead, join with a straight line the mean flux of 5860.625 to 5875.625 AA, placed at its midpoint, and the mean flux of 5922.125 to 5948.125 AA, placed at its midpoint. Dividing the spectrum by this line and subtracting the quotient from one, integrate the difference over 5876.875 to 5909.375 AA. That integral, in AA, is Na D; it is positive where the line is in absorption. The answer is 2.08 AA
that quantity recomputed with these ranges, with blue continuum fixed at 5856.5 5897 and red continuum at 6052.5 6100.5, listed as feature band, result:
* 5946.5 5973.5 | 1.2 AA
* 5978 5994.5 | 0.6 AA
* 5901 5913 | 0.8 AA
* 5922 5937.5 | 0.5 AA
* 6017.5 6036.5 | 0.1 AA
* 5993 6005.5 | 0.4 AA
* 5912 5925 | 0.7 AA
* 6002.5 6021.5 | 0.7 AA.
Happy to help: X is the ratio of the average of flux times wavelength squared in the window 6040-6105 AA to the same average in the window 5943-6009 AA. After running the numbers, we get 1.0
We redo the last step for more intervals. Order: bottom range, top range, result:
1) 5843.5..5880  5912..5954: 0.97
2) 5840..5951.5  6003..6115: 0.99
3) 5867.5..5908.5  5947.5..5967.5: 0.95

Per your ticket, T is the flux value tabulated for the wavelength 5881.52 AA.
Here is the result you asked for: 50.99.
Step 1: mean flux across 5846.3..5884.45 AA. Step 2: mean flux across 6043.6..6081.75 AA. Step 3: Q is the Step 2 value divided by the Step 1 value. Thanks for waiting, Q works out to 0.87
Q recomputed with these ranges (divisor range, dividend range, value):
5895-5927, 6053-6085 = 0.97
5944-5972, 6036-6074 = 0.96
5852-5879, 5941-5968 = 0.91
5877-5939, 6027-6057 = 0.94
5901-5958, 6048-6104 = 0.96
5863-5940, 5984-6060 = 0.93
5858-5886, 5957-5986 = 0.88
